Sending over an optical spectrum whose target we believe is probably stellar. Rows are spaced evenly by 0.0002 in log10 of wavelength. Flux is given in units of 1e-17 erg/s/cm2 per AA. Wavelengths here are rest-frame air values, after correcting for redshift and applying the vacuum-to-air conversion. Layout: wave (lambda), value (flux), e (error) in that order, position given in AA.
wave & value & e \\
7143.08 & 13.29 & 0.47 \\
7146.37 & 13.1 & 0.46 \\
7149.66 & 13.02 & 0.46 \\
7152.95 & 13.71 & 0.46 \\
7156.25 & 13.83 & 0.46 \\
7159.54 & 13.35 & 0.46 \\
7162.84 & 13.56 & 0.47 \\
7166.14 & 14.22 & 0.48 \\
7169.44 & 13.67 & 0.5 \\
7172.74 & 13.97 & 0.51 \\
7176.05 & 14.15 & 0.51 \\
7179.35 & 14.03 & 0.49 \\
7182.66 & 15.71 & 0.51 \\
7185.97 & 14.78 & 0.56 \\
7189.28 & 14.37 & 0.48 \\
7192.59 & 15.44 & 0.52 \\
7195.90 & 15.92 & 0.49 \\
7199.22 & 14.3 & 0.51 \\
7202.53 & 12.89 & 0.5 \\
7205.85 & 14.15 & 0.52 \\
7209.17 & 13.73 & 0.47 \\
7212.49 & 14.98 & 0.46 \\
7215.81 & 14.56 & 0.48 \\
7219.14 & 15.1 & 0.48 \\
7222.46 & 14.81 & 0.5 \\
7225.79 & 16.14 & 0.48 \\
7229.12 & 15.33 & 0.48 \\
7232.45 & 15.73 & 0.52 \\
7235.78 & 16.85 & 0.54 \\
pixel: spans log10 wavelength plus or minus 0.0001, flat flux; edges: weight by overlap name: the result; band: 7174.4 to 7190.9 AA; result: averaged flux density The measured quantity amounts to 14.6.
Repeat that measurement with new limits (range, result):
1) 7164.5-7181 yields 14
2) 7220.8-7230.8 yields 15.4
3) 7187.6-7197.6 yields 15.2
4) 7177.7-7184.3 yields 14.9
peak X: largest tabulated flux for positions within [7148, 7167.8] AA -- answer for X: 14.22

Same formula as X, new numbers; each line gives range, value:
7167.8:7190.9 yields 15.71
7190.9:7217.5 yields 15.92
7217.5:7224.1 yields 15.1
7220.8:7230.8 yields 16.14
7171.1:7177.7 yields 14.15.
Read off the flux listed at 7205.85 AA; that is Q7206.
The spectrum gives 14.15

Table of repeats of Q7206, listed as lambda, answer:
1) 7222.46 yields 14.81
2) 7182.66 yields 15.71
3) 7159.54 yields 13.35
